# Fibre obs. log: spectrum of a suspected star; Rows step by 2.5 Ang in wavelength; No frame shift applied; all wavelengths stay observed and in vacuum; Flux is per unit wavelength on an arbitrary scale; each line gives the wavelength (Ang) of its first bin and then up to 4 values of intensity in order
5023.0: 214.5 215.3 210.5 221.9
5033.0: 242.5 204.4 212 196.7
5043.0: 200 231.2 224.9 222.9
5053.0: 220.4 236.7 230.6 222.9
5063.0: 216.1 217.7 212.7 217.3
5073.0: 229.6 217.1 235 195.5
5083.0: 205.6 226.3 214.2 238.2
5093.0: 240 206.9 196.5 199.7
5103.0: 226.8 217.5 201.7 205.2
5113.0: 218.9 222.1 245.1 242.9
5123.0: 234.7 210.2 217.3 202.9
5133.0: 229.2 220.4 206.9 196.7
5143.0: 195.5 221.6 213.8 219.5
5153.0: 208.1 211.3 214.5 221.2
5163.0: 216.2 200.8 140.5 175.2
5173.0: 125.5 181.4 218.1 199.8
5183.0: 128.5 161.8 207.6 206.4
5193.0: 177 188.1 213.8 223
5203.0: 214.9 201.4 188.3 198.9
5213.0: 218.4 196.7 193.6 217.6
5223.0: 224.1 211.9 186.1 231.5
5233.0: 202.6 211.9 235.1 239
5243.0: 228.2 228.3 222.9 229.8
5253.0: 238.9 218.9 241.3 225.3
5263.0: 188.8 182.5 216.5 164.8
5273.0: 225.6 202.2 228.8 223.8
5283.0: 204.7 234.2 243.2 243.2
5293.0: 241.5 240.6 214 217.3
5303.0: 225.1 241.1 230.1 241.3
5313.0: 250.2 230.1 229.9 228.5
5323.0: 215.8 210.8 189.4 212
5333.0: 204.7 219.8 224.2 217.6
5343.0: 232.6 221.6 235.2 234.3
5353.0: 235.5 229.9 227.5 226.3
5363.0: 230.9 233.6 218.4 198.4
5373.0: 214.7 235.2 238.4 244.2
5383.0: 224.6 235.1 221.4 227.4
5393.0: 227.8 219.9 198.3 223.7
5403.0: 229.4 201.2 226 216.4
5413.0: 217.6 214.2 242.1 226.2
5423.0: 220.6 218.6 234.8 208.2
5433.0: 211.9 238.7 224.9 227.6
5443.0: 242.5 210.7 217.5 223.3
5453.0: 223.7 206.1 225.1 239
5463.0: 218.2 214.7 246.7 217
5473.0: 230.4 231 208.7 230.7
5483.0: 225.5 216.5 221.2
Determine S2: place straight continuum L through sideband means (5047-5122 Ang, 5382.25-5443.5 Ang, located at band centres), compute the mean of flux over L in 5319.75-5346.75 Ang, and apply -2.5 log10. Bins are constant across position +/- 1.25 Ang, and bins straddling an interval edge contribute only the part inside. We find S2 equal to 0.032 mag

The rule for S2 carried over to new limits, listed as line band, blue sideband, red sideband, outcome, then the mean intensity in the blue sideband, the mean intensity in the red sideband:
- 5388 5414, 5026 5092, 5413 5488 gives 0.02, 219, 224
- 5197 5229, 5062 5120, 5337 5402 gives 0.07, 218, 226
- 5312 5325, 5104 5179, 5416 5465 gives -0.06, 208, 224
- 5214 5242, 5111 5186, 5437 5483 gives -0.02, 204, 224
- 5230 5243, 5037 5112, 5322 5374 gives -0.02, 217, 221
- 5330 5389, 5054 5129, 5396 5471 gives -0.02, 220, 222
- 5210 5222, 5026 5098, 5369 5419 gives 0.08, 219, 223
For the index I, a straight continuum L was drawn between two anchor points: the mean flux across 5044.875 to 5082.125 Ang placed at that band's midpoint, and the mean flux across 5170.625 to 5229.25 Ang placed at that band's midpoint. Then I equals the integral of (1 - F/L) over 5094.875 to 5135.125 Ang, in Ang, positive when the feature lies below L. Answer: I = -1.2 Ang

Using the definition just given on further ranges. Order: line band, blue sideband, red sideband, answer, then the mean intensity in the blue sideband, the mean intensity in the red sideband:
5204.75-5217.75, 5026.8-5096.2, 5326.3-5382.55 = 1.3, 220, 224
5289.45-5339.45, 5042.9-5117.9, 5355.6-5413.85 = -0.7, 219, 223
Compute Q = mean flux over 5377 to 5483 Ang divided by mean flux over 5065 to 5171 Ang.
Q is 1.0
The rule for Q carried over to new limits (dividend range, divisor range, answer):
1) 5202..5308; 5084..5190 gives 1.05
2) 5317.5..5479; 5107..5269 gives 1.07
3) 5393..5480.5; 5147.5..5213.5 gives 1.14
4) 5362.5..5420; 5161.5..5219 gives 1.17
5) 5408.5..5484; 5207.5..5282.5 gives 1.04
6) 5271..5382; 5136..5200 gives 1.16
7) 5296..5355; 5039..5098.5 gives 1.02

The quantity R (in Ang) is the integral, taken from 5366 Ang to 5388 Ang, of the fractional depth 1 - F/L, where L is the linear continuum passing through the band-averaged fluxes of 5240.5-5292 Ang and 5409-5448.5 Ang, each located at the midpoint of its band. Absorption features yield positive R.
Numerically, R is -0.4 Ang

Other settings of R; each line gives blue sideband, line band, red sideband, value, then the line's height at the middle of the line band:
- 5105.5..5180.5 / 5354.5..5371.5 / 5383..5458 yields -0.4 Ang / 219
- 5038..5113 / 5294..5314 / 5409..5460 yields -1.0 Ang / 221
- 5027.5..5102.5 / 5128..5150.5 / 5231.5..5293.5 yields 0.8 Ang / 219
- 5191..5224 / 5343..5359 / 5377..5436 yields -0.9 Ang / 218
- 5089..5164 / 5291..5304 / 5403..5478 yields -0.5 Ang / 220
